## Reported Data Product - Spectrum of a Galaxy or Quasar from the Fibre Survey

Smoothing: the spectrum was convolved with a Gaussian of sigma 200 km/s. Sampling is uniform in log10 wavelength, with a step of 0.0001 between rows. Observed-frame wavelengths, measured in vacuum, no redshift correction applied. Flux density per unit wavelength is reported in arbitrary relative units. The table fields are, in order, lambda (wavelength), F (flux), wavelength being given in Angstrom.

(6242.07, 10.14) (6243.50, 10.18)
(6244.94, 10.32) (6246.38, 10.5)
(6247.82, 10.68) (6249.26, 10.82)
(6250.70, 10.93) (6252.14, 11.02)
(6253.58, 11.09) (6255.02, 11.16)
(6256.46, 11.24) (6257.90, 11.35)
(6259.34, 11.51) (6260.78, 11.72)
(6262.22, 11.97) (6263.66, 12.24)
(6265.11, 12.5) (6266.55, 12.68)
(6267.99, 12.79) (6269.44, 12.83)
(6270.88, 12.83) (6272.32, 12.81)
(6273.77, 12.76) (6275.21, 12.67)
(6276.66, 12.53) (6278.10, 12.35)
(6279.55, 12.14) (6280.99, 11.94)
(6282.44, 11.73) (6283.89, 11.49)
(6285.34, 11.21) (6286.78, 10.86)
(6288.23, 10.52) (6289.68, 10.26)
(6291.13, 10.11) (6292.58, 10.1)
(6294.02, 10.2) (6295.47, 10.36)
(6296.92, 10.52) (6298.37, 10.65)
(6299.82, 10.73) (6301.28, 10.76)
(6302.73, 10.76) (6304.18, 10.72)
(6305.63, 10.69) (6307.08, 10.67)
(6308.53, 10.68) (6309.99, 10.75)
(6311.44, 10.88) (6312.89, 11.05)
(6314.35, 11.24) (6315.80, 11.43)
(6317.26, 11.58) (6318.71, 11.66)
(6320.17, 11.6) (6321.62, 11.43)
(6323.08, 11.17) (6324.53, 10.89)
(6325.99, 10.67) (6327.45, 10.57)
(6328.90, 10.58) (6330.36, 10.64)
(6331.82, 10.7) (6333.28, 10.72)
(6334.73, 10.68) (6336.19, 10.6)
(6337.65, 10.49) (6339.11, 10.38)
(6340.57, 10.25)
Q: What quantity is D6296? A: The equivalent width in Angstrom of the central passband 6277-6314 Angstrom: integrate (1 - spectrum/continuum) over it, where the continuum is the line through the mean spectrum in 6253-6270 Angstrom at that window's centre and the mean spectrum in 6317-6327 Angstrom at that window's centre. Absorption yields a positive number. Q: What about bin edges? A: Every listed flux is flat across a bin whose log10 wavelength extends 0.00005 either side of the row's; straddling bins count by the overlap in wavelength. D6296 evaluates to 2.1 Angstrom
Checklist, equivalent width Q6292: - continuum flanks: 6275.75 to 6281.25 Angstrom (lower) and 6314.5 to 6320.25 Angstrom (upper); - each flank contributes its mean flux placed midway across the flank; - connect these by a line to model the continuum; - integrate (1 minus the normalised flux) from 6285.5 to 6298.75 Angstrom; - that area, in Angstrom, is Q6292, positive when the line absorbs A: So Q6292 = 1.8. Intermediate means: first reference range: 12.3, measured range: 10.4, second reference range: 11.5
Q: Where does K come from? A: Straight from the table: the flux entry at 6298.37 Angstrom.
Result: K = 10.65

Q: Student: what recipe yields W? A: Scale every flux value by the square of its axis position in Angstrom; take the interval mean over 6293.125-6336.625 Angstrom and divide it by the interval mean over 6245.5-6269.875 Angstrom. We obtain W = 1.0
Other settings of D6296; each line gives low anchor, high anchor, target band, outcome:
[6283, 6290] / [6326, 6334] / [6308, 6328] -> -0.76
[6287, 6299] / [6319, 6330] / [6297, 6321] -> -0.65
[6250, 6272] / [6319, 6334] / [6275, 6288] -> -0.24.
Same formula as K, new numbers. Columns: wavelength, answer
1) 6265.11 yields 12.5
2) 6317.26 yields 11.58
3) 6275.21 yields 12.67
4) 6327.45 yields 10.57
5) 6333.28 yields 10.72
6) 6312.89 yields 11.05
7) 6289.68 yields 10.26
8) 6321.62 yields 11.43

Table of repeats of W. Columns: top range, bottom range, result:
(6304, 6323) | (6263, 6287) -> 0.92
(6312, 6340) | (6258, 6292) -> 0.93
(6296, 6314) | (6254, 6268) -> 0.92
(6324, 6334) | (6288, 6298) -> 1.05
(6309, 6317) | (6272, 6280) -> 0.89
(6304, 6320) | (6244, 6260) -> 1.03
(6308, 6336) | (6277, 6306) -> 1.02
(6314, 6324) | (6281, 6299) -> 1.08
